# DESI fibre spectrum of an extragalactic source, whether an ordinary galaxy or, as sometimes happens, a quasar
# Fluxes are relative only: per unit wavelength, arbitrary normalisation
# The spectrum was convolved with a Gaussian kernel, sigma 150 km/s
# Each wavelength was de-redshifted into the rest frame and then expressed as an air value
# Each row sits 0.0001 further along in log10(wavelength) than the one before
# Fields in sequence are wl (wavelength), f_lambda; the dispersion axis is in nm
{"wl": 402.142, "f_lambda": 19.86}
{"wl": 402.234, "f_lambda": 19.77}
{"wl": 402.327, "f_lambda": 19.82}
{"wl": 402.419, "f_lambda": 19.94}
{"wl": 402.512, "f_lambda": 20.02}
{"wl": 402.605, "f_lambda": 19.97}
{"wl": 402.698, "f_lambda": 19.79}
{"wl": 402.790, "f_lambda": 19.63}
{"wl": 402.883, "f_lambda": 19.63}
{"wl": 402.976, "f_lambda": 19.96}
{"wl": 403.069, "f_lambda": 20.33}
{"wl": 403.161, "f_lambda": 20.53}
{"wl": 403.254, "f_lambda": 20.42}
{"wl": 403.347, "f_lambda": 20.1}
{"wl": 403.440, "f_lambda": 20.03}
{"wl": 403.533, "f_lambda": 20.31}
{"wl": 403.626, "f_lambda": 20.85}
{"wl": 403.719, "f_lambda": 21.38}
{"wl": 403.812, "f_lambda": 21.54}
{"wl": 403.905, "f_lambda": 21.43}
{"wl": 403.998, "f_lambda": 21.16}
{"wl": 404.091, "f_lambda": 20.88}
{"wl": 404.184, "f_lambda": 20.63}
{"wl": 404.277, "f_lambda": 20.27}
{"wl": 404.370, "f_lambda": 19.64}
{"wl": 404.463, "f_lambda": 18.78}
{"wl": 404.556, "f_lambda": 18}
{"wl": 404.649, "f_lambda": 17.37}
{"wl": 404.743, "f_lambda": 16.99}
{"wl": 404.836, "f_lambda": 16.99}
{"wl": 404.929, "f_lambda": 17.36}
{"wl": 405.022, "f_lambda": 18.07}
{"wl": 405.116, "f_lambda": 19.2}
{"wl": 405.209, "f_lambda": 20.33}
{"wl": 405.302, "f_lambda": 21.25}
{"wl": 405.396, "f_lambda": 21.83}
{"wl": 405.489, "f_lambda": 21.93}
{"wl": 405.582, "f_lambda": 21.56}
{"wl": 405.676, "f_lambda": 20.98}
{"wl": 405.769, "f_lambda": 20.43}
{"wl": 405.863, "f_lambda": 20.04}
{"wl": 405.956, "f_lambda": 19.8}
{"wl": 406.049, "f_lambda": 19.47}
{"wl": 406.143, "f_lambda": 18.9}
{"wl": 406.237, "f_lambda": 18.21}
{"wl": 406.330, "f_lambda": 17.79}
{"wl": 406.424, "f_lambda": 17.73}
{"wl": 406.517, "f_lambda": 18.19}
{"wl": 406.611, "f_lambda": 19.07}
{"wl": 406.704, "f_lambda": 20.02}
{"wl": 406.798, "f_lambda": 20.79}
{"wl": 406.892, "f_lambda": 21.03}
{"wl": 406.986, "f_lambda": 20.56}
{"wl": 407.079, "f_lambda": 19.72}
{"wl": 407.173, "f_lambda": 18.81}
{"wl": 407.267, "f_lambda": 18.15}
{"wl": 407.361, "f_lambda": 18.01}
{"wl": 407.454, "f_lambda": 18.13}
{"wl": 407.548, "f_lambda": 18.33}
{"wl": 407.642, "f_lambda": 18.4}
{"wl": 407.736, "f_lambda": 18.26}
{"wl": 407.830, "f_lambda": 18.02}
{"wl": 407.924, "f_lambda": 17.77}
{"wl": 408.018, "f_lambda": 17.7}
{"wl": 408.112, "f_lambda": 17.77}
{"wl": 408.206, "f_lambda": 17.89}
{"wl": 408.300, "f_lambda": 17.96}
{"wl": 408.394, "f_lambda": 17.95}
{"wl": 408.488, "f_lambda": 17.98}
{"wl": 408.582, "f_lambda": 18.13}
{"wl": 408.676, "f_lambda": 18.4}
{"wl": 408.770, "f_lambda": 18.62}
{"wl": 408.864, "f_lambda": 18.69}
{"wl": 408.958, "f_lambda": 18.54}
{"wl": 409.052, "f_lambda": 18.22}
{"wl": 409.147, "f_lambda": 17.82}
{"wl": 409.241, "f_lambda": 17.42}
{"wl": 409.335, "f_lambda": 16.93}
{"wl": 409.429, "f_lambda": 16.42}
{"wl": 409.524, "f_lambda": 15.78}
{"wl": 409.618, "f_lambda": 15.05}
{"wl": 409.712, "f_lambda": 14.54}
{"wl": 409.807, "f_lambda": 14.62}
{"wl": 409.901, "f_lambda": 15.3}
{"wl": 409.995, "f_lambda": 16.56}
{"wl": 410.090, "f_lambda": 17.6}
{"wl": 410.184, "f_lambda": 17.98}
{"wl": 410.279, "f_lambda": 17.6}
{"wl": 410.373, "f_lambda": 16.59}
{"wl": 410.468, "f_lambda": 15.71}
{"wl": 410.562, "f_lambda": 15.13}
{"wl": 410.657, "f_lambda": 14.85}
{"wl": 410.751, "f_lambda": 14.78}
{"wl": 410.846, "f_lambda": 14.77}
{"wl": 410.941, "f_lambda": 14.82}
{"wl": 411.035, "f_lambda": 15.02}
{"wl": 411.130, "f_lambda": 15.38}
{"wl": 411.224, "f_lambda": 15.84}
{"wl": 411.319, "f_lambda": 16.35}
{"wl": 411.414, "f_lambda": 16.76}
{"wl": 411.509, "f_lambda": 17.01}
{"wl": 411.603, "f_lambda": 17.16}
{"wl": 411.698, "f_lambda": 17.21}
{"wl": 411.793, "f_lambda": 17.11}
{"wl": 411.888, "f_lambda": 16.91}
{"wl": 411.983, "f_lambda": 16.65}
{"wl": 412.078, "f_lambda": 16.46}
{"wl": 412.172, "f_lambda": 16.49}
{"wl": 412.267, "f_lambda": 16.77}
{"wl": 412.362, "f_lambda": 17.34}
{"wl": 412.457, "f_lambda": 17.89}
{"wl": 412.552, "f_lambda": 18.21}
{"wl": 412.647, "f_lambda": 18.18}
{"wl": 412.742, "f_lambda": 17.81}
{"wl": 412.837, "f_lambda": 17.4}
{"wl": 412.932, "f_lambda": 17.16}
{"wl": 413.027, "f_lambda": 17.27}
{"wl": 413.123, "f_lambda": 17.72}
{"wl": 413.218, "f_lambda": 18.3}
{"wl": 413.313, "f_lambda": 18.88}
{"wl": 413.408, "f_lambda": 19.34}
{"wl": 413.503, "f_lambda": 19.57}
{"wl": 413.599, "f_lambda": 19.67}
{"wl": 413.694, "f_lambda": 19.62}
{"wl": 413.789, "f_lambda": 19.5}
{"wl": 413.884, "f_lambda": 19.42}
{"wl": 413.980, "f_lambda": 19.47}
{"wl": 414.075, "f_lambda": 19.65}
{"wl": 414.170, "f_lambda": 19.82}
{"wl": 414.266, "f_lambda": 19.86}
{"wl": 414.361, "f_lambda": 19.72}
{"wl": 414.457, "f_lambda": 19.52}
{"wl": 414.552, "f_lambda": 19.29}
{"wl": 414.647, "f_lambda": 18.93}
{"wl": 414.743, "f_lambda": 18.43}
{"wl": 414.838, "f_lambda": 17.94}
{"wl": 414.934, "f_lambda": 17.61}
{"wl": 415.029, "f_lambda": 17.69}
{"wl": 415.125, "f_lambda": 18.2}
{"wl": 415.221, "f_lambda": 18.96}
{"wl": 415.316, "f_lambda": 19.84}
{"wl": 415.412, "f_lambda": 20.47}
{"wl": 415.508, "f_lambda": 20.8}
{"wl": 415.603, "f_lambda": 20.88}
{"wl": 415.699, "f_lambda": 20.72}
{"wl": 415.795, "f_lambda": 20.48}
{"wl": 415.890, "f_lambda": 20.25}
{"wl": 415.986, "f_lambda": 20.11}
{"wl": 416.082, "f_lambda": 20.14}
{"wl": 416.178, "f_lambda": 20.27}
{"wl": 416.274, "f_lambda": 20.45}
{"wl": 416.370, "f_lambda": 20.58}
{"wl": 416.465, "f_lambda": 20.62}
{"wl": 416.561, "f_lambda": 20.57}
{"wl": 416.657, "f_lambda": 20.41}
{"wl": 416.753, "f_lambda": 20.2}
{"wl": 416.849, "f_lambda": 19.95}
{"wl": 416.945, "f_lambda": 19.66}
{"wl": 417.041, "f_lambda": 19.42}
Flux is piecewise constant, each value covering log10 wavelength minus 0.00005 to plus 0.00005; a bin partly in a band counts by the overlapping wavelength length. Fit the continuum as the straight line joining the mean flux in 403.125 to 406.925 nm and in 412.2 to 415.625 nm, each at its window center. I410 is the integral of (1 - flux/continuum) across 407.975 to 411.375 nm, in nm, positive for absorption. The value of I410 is 0.46 nm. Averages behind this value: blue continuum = 19.8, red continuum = 18.8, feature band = 16.7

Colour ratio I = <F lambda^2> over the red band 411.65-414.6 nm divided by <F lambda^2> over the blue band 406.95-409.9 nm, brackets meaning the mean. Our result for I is 1.06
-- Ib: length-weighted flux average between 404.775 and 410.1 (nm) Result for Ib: 18.4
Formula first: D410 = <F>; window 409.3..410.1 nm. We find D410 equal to 15.8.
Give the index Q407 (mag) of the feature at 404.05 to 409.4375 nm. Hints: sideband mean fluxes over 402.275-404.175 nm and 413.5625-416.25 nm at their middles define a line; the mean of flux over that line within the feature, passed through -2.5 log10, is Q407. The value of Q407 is 0.070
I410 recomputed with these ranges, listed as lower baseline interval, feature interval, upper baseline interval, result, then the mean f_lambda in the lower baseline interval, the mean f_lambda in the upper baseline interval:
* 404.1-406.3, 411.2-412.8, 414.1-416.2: 0.20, 19.5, 19.5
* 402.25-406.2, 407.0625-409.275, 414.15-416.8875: 0.19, 19.9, 19.7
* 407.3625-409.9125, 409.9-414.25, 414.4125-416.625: 0.30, 17.5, 19.7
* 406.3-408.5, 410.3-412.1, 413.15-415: 0.27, 18.6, 19.2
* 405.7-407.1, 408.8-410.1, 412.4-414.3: 0.17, 19.5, 18.7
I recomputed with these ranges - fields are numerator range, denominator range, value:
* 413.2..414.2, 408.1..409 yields 1.09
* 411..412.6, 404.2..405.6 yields 0.90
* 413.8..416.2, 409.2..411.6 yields 1.25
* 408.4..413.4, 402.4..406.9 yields 0.88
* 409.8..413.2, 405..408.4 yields 0.89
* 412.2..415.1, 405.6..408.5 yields 1.02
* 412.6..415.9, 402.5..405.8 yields 1.00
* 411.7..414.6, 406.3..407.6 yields 0.99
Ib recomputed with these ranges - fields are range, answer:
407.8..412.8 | 16.9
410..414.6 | 17.5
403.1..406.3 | 19.9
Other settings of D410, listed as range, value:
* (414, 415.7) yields 19.3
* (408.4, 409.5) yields 17.9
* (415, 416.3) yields 20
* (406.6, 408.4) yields 18.7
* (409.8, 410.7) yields 16.3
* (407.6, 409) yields 18.1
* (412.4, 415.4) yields 18.8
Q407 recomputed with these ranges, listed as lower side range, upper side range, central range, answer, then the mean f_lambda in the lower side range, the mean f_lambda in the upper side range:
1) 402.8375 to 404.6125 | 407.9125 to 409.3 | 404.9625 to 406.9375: -0.03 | 20.3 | 18.1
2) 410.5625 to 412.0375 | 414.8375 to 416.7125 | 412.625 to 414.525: -0.05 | 16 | 19.9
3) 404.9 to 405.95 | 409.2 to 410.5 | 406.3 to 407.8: -0.01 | 20.3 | 16.3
